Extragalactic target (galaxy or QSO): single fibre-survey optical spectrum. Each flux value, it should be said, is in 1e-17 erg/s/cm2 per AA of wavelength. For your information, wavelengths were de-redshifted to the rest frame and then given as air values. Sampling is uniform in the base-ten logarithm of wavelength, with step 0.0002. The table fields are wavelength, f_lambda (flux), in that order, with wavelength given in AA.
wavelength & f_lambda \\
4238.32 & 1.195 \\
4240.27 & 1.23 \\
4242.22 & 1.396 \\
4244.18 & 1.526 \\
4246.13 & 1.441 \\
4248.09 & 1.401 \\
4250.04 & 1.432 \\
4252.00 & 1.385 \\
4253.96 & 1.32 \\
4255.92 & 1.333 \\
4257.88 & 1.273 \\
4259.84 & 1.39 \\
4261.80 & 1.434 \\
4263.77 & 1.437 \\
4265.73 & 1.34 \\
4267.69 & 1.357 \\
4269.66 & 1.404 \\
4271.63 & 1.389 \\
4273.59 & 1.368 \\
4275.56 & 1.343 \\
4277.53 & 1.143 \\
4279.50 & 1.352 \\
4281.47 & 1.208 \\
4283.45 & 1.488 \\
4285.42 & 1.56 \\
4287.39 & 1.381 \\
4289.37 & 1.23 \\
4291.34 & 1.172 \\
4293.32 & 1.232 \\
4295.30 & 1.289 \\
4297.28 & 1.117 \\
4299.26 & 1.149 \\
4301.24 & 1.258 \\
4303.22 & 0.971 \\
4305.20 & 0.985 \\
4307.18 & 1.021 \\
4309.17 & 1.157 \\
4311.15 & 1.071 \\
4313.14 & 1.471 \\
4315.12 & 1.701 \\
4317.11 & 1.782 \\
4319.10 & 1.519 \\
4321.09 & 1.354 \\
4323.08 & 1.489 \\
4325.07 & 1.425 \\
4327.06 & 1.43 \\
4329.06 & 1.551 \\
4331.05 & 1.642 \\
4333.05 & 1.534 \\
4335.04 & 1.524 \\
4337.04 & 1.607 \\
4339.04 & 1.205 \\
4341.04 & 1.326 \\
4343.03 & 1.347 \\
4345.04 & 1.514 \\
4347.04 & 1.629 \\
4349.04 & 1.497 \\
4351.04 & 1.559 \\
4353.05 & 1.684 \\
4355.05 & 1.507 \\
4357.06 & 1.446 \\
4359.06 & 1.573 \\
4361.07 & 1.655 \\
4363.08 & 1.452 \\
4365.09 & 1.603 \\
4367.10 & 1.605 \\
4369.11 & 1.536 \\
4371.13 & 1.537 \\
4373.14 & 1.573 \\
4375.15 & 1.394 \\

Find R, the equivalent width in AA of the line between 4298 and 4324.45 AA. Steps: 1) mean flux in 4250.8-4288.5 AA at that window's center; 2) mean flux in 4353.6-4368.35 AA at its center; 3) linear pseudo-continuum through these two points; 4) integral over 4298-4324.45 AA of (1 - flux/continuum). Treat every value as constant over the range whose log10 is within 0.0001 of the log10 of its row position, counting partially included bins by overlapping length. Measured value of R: 2.7 AA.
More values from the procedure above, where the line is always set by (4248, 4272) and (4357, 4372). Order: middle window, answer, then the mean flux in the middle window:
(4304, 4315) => 2.1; 1.18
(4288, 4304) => 2.8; 1.18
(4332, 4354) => 0.4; 1.49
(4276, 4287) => 0.5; 1.35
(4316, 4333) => -0.4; 1.52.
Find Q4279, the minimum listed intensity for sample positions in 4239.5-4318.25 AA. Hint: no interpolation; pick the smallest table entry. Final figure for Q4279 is 0.971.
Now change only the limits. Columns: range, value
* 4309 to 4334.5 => 1.071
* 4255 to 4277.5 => 1.273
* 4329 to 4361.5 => 1.205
